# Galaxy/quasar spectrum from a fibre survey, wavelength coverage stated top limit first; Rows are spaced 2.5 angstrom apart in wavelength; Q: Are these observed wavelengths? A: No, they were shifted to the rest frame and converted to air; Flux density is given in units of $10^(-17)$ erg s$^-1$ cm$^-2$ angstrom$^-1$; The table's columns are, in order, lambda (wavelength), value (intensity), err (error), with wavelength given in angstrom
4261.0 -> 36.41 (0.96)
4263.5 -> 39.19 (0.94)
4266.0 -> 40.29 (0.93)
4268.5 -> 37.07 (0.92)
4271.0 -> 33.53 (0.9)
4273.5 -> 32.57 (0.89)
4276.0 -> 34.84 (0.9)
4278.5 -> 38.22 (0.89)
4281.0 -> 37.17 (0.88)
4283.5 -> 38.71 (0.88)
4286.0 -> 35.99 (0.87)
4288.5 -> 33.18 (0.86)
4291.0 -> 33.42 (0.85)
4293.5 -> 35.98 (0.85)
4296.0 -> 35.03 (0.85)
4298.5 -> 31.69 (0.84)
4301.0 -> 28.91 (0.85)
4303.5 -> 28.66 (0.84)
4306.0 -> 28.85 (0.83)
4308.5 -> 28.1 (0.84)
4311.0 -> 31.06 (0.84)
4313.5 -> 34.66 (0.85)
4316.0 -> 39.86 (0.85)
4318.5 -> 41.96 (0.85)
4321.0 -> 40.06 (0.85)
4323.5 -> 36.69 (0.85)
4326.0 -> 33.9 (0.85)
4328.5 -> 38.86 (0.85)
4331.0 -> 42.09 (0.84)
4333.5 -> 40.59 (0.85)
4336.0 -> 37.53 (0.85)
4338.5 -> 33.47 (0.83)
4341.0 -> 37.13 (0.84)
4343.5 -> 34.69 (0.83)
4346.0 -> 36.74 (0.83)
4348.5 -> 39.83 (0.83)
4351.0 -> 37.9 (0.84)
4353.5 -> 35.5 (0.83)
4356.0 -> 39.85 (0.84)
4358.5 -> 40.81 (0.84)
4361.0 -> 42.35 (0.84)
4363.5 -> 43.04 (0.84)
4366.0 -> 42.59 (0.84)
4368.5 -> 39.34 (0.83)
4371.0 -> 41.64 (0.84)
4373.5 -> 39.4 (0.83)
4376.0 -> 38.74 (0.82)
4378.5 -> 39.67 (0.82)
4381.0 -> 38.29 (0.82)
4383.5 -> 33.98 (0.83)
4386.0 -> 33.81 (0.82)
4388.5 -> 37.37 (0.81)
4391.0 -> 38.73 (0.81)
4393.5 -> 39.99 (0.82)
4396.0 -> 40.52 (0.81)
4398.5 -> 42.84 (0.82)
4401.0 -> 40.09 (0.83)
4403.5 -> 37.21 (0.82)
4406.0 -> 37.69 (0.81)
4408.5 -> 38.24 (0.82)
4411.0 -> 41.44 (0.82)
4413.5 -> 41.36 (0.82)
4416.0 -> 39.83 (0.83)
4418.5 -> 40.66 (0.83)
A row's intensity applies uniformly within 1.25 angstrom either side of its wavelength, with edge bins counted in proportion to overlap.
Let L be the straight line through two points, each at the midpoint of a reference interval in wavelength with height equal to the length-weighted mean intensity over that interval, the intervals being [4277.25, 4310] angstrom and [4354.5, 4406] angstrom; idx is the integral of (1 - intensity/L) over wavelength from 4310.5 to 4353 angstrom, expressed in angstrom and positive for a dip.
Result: -1.8 angstrom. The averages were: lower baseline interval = 33.4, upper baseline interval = 39.4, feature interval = 37.6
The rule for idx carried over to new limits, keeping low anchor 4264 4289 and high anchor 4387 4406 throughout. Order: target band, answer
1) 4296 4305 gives 1.6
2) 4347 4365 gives -0.7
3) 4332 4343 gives 0.2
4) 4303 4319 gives 1.8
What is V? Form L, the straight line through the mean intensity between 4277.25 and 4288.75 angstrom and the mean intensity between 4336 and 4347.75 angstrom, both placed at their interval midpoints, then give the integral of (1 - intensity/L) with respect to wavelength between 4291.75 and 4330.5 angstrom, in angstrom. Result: 2.1 angstrom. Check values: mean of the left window 37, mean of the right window 35.9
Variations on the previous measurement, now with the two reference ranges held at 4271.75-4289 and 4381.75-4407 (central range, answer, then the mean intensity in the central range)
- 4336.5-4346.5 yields 0.4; 35.6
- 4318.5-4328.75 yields -0.3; 37.8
